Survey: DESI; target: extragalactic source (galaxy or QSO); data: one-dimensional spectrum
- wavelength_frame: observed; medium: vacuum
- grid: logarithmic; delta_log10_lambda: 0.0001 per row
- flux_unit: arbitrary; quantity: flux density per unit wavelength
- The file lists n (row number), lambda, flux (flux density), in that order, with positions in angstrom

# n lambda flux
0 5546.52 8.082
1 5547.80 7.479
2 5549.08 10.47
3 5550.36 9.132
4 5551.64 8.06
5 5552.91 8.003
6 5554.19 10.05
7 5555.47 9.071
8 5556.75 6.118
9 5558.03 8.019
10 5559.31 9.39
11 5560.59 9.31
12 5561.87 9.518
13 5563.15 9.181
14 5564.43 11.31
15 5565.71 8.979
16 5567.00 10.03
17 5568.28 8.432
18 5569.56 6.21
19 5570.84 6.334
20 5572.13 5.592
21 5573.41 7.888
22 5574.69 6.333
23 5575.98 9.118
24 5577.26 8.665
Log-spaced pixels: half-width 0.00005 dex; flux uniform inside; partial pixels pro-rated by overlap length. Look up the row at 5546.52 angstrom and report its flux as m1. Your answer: 8.082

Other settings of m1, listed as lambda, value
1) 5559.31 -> 9.39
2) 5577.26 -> 8.665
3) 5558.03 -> 8.019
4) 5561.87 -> 9.518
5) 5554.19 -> 10.05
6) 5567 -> 10.03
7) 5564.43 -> 11.31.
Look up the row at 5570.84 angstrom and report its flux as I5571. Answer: 6.334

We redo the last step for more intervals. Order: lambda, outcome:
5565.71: 8.979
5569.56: 6.21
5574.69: 6.333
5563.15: 9.181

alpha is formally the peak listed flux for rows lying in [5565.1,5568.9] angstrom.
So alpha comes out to 10.03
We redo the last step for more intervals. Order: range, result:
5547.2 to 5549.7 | 10.47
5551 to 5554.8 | 10.05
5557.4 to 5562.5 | 9.518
